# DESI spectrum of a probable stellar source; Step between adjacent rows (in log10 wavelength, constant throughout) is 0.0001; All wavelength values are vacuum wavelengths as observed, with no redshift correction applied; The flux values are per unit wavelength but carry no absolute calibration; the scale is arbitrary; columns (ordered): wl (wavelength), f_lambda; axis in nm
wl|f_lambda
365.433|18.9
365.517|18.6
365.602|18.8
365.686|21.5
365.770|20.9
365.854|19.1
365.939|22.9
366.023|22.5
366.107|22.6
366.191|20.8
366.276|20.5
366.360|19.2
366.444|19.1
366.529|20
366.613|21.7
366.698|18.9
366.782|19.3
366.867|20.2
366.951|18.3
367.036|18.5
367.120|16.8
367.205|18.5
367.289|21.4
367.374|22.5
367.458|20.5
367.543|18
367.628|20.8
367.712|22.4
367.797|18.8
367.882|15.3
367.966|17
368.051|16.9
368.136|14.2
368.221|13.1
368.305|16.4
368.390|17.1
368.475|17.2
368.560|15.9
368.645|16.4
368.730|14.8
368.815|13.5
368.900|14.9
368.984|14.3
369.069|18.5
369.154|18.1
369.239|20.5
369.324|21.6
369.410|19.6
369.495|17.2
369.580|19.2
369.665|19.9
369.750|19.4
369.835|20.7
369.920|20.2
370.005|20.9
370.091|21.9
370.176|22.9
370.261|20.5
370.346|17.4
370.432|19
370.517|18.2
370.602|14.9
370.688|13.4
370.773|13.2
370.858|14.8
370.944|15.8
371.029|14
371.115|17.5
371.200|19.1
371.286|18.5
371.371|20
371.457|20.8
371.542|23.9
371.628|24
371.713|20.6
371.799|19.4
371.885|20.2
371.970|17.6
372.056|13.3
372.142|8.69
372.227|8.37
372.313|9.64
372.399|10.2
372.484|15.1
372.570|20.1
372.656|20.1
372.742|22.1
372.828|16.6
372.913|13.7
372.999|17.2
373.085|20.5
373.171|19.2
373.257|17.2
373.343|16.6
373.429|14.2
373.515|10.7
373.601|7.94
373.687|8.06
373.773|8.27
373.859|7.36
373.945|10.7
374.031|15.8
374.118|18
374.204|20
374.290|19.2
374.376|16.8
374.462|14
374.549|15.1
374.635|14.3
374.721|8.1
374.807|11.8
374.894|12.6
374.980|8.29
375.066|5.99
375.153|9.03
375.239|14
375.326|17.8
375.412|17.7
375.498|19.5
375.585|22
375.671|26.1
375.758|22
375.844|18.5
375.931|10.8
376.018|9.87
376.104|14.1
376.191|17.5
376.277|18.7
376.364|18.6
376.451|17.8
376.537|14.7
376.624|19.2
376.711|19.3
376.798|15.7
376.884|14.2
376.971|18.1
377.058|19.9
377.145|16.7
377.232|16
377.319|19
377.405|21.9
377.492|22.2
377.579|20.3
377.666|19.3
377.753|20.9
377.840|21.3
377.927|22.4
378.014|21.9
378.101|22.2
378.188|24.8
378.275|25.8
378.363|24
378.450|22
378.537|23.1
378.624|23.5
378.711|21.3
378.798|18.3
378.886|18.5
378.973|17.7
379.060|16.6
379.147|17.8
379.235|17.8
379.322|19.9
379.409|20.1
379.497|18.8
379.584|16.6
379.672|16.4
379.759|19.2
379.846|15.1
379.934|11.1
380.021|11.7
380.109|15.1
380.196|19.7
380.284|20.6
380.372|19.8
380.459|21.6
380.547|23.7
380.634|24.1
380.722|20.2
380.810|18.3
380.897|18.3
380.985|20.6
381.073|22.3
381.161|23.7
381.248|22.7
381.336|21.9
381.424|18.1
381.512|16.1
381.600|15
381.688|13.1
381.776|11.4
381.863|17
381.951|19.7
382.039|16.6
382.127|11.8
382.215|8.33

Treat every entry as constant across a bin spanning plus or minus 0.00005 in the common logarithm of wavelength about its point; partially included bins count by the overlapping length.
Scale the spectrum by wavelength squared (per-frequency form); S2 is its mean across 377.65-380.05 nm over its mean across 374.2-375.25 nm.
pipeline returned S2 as 1.58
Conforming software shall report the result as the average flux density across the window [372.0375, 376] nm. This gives 14.6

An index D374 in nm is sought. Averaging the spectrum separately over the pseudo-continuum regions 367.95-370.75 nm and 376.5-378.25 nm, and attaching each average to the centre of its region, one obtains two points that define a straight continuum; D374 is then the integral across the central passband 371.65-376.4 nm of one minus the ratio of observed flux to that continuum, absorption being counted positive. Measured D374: 0.930 nm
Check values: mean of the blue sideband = 17.7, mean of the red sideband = 19.6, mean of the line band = 15.1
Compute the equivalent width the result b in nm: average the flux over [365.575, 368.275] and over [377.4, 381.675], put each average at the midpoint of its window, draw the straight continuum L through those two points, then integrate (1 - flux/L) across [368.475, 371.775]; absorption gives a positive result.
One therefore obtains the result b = 0.20 nm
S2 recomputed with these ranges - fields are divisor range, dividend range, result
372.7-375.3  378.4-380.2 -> 1.35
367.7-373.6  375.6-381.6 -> 1.16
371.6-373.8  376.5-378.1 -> 1.28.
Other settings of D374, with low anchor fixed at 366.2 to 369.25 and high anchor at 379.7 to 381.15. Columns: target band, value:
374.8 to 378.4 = 0.134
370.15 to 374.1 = 0.502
